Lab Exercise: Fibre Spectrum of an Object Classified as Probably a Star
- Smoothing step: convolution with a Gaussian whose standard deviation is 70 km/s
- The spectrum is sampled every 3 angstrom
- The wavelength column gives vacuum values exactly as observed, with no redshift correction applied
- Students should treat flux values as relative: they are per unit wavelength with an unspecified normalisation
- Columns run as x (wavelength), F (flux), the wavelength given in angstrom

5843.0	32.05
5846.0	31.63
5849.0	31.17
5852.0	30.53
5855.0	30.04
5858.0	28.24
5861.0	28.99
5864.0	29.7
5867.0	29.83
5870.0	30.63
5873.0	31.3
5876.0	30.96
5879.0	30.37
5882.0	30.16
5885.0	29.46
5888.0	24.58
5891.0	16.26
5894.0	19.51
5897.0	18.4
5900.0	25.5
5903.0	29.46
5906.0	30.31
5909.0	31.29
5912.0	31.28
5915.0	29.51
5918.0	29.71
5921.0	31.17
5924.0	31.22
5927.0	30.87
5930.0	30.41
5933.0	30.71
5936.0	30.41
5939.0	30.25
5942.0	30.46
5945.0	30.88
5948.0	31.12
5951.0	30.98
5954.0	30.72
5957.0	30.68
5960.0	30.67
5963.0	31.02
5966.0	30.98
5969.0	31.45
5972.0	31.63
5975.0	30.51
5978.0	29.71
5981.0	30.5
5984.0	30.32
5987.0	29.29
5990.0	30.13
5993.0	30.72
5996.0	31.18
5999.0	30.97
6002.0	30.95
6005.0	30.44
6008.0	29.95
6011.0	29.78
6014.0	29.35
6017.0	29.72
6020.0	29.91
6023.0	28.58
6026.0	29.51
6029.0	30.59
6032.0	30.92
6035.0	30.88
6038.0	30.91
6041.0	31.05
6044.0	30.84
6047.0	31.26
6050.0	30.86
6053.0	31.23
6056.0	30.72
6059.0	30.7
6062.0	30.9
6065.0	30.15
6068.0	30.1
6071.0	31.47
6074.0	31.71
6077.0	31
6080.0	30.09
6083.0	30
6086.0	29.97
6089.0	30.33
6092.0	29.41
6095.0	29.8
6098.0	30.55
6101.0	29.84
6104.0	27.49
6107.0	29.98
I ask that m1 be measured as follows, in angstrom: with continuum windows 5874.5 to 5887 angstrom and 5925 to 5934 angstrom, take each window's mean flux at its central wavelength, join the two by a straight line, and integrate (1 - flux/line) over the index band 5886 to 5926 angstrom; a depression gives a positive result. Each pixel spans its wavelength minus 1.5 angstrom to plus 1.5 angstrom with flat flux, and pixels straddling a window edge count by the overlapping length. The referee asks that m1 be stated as 4.6 angstrom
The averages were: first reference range 30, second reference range 30.7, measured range 26.9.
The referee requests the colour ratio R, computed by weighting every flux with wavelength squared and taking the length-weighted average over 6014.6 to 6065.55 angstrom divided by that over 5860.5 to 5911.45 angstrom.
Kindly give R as 1.17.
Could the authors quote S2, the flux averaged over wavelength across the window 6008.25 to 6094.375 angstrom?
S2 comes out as 30.4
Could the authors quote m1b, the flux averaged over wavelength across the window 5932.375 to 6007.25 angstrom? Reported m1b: 30.7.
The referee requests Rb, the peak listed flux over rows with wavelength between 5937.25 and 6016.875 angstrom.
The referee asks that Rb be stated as 31.63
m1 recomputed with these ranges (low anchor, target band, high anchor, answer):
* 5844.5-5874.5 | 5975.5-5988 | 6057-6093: 0.14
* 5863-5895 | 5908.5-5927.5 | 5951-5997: -1.20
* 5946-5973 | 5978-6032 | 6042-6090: 1.34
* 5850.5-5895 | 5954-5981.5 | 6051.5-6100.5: -1.47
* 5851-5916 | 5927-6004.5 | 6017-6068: -3.63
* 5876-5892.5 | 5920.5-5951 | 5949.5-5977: -1.38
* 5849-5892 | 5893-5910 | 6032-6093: 1.99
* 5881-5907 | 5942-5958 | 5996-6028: -2.16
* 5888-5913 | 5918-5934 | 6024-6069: -2.89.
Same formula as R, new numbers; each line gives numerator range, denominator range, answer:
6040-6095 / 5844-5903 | 1.18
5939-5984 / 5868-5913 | 1.16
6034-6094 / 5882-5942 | 1.15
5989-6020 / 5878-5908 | 1.24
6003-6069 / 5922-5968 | 1.02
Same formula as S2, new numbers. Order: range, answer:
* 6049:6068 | 30.7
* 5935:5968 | 30.8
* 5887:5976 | 29.1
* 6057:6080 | 30.8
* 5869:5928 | 28.1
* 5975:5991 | 30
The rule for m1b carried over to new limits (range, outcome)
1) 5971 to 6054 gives 30.4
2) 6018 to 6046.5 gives 30.4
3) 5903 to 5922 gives 30.4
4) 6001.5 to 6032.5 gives 29.9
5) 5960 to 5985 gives 30.8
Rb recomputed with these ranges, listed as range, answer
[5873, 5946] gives 31.3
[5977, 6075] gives 31.71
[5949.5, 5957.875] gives 30.98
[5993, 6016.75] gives 31.18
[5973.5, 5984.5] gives 30.51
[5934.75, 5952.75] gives 31.12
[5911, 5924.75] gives 31.28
